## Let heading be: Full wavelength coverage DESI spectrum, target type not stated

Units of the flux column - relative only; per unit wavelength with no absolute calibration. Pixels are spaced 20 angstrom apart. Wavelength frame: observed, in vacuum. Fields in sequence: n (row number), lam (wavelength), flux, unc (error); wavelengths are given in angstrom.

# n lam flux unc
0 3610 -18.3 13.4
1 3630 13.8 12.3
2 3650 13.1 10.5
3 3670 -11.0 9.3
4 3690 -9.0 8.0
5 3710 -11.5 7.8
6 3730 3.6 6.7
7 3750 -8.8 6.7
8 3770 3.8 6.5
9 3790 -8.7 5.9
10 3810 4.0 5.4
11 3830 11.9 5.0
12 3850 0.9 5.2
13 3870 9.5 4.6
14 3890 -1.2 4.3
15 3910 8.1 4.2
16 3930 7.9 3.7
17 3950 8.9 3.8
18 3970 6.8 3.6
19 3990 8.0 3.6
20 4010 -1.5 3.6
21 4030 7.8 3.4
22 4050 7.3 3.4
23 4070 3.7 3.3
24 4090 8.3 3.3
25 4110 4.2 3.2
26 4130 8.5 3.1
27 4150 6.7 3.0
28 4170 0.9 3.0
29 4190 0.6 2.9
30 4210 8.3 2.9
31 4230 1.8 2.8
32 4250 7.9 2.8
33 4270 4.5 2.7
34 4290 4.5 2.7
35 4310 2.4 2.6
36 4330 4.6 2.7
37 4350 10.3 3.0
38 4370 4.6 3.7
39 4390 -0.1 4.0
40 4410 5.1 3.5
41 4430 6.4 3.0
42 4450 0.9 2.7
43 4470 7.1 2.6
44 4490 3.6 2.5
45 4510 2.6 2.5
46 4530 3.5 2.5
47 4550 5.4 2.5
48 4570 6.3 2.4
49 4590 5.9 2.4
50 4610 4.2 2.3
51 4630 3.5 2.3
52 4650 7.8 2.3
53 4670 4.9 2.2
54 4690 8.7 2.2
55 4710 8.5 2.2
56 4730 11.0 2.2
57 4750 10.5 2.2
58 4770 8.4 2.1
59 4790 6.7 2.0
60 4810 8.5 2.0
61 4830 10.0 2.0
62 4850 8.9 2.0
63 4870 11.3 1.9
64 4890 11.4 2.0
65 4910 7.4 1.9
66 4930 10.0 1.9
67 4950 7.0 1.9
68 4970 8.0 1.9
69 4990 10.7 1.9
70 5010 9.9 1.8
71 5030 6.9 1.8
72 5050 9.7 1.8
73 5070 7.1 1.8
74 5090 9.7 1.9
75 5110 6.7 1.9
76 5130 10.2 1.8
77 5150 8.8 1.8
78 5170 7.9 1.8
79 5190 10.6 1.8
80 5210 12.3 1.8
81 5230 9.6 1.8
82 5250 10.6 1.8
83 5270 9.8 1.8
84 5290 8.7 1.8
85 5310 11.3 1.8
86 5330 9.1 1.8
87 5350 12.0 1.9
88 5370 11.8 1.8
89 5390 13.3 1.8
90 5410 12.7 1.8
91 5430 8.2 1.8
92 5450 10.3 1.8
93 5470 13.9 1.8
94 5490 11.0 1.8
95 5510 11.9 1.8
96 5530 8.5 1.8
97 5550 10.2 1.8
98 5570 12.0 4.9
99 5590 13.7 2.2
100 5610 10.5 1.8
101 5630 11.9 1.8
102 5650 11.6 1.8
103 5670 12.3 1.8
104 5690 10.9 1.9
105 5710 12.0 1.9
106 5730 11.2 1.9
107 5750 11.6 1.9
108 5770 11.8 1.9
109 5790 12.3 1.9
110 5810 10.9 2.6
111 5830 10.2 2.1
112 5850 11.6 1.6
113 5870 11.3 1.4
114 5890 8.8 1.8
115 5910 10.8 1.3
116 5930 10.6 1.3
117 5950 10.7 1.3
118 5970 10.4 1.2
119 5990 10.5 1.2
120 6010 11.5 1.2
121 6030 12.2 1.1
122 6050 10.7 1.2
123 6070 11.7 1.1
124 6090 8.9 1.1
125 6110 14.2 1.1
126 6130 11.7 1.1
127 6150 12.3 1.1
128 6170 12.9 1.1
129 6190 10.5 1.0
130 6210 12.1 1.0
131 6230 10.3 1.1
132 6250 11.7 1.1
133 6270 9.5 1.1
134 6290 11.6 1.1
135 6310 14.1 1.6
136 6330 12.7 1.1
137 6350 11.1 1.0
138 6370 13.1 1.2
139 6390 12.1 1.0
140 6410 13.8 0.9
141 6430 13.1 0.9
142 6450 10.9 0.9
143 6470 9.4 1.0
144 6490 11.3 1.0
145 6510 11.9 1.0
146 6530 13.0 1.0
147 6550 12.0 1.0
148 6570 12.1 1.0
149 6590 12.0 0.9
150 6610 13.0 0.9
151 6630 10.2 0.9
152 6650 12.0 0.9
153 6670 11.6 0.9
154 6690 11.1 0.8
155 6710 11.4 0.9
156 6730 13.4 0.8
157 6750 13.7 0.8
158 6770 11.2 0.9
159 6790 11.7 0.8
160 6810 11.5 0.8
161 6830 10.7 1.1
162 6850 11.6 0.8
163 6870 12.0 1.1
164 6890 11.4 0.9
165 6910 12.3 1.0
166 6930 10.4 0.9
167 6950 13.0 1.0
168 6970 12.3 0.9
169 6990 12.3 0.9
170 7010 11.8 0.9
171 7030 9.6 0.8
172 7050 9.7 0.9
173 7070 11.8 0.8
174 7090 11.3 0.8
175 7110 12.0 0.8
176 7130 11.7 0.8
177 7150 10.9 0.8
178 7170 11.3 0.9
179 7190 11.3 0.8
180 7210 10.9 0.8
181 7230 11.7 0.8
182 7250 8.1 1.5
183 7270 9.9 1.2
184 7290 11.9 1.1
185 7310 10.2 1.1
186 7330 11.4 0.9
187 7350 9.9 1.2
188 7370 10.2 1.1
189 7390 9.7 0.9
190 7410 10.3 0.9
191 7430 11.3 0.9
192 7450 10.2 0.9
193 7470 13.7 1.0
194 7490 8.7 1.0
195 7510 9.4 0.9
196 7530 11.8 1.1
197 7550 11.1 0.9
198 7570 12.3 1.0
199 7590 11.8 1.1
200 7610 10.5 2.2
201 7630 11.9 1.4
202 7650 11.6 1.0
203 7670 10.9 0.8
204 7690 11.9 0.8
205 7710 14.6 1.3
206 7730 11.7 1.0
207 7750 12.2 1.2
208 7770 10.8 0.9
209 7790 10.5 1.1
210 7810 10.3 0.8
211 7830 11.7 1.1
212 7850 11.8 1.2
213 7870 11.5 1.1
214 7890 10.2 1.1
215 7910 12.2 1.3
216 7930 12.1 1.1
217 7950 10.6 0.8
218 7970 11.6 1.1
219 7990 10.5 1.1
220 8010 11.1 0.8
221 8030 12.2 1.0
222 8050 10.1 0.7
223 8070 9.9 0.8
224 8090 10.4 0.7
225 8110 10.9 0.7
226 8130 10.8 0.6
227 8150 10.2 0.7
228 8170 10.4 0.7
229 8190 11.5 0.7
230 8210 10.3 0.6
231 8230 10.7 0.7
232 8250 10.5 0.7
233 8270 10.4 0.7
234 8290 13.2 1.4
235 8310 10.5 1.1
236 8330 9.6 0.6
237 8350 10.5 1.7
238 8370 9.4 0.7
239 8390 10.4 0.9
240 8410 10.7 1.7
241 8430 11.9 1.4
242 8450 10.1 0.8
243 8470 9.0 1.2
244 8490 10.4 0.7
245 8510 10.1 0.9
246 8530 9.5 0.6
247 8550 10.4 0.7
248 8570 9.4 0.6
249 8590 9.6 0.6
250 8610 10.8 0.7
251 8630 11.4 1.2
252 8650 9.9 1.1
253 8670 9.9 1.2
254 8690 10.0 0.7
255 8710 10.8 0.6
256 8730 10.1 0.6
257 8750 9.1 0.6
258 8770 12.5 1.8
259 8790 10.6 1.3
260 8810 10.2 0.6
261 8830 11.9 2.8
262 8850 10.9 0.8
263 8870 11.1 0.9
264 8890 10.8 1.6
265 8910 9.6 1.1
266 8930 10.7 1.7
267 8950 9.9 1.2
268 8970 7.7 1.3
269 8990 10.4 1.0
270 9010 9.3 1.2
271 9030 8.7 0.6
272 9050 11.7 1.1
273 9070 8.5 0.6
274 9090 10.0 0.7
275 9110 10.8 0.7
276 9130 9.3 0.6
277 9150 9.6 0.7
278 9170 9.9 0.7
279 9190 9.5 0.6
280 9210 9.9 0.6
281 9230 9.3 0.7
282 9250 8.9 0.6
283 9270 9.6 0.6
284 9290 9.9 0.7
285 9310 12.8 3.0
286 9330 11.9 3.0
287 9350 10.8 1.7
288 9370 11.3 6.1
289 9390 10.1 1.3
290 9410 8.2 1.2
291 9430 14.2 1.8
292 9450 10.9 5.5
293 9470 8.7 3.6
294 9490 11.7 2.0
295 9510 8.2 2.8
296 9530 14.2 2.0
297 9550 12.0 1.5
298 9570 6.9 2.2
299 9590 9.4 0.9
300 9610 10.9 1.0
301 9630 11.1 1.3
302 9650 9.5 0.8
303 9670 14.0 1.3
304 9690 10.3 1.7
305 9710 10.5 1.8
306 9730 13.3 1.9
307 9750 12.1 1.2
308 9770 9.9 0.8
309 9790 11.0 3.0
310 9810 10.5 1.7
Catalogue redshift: 0.18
